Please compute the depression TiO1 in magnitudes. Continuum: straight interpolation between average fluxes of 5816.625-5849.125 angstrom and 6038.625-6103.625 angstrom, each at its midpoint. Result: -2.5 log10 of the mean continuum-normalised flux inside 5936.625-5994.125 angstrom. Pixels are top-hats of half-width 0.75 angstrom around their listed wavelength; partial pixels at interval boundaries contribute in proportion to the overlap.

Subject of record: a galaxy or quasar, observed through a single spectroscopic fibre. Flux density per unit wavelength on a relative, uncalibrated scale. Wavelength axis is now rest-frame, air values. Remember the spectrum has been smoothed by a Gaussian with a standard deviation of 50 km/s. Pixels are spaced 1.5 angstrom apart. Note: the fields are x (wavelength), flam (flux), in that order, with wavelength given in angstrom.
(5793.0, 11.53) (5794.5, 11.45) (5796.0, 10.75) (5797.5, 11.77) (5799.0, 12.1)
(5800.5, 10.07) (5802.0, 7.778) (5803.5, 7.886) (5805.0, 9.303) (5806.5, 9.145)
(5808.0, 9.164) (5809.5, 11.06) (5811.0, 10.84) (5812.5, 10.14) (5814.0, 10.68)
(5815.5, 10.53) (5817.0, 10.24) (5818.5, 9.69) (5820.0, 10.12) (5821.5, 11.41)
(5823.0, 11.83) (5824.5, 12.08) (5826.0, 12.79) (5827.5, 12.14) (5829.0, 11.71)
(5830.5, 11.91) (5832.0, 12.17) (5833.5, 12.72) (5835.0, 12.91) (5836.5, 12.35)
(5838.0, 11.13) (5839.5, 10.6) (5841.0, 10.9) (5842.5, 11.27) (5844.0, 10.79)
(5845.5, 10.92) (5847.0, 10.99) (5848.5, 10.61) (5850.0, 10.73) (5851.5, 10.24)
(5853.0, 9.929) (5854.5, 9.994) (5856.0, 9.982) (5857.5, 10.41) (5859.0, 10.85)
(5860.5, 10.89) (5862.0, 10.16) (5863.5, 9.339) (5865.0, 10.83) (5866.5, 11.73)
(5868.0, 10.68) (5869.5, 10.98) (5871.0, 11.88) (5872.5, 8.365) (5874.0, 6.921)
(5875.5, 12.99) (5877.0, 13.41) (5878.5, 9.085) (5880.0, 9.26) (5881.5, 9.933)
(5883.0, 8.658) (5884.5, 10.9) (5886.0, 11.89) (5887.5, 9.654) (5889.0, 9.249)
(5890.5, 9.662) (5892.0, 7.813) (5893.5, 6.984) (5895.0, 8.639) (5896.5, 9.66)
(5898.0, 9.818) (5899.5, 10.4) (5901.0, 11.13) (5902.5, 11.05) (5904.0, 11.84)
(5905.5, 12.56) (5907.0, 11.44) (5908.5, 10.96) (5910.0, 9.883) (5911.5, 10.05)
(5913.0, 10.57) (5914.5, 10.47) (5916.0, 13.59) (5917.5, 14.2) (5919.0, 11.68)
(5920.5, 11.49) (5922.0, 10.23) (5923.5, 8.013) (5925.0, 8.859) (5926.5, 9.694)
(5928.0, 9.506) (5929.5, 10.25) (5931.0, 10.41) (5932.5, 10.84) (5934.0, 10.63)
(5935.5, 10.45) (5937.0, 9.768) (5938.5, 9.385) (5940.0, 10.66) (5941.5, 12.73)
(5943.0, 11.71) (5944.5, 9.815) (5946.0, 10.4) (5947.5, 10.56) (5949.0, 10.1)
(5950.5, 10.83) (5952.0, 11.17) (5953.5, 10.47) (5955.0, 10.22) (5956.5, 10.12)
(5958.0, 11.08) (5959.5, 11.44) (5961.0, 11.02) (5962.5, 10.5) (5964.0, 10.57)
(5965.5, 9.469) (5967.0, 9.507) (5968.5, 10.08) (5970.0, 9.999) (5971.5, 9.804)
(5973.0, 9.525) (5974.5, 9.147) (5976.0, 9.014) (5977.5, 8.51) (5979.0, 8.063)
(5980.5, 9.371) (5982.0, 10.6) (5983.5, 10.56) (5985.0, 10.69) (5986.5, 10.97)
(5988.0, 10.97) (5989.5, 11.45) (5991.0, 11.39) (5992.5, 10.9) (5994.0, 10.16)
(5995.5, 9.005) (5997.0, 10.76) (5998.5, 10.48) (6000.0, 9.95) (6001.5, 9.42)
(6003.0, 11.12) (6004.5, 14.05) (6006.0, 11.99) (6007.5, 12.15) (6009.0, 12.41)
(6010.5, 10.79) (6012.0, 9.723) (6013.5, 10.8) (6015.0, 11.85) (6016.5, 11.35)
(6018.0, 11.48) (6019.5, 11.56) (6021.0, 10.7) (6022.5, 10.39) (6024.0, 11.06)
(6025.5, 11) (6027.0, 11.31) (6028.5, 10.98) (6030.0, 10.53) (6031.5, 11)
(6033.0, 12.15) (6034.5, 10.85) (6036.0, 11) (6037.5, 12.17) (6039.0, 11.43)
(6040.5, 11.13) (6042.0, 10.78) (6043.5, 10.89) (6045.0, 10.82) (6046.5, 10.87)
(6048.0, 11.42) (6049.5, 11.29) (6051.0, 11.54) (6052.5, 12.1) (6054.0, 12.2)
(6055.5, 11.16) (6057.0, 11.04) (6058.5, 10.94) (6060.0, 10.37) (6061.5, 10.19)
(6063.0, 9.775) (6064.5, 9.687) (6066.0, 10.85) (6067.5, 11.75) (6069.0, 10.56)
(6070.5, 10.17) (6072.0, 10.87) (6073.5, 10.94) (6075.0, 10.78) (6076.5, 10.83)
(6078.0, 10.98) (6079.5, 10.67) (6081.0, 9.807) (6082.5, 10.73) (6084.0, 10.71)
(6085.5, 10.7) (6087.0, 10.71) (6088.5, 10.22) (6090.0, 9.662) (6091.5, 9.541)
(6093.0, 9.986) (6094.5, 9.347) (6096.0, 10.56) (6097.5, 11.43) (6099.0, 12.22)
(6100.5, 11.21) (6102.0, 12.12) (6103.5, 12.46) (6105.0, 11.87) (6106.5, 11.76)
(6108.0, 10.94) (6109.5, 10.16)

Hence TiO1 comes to 0.08 mag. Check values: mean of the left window 11.4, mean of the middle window 10.3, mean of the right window 10.8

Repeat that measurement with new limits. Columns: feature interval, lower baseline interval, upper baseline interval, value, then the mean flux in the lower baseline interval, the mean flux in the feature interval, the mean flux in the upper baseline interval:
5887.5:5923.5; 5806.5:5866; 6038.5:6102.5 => 0.039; 10.9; 10.5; 10.8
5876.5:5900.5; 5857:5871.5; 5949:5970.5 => 0.109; 10.8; 9.66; 10.5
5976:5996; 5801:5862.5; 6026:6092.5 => 0.068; 10.8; 10.2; 10.9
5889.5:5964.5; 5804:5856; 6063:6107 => 0.038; 10.9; 10.5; 10.8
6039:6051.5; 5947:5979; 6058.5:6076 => -0.064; 10.1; 11.1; 10.6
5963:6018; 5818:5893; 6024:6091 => 0.038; 10.7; 10.5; 10.9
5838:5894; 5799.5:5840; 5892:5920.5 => 0.053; 10.8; 10.3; 10.8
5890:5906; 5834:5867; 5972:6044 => 0.092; 10.8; 9.92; 10.8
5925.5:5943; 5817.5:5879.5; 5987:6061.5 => 0.062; 11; 10.4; 11.1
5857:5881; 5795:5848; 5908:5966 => 0.031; 10.9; 10.5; 10.6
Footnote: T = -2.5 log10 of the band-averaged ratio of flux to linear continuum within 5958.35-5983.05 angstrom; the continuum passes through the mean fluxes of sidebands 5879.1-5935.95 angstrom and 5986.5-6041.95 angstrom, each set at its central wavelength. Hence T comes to 0.10 mag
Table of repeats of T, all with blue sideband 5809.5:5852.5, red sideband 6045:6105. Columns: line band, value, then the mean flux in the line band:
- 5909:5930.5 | 0.05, 10.6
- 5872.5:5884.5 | 0.12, 9.99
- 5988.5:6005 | 0.02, 10.7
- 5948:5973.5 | 0.07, 10.4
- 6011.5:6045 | -0.02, 11.1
